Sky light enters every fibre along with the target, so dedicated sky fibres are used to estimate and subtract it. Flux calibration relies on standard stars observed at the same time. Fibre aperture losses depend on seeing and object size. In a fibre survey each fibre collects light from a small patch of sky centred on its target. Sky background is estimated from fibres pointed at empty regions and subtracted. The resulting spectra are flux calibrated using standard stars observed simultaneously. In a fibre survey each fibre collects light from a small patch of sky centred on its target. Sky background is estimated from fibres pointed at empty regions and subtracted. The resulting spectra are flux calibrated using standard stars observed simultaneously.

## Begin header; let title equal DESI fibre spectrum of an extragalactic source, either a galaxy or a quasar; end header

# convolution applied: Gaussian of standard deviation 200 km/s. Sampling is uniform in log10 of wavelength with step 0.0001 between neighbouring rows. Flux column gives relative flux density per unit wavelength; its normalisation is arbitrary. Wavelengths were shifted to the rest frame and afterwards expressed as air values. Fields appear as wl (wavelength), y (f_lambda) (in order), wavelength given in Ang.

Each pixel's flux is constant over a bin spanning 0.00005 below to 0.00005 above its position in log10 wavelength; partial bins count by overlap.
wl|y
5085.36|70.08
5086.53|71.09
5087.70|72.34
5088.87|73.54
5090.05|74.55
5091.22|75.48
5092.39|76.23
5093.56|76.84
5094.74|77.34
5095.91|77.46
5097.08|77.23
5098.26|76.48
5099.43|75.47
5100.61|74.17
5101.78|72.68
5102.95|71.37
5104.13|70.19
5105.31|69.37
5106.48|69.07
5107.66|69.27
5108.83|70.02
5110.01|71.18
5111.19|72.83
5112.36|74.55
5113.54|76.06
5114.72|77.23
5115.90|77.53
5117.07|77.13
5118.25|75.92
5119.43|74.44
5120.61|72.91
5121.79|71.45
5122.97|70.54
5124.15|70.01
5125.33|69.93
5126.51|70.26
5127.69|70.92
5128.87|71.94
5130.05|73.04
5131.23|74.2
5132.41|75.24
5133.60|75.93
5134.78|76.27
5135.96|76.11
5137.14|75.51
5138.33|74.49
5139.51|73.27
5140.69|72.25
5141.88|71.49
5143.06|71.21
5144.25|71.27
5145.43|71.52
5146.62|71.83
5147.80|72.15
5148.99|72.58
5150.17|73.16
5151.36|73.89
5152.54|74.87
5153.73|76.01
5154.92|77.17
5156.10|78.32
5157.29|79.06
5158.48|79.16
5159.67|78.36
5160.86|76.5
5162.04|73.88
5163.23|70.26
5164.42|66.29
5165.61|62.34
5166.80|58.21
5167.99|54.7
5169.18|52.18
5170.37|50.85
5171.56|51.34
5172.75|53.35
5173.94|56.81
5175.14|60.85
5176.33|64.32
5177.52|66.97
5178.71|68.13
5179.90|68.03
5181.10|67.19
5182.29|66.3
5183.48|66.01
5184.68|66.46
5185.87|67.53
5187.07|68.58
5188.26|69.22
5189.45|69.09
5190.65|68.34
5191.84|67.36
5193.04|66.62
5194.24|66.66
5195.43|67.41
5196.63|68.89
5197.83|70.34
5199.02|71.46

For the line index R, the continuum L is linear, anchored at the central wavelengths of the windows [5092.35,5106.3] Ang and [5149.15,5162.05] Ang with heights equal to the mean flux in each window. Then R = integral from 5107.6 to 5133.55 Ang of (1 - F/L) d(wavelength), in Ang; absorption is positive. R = 0.7 Ang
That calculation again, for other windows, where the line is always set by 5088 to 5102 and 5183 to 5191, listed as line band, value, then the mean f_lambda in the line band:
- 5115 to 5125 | 0.0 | 73.8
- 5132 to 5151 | -0.4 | 73.4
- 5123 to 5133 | 0.1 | 71.9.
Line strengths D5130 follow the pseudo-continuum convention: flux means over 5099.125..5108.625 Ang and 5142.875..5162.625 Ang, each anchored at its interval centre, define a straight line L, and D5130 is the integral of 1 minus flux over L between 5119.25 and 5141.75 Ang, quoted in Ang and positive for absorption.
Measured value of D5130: 0.1 Ang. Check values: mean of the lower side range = 71.3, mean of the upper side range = 74.8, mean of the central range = 73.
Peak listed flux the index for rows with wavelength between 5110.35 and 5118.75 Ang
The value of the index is 77.53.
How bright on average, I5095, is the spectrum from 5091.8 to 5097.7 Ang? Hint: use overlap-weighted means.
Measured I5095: 77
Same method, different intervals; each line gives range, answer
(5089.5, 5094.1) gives 75.9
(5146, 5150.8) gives 72.4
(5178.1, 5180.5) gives 68.1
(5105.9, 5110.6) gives 69.8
